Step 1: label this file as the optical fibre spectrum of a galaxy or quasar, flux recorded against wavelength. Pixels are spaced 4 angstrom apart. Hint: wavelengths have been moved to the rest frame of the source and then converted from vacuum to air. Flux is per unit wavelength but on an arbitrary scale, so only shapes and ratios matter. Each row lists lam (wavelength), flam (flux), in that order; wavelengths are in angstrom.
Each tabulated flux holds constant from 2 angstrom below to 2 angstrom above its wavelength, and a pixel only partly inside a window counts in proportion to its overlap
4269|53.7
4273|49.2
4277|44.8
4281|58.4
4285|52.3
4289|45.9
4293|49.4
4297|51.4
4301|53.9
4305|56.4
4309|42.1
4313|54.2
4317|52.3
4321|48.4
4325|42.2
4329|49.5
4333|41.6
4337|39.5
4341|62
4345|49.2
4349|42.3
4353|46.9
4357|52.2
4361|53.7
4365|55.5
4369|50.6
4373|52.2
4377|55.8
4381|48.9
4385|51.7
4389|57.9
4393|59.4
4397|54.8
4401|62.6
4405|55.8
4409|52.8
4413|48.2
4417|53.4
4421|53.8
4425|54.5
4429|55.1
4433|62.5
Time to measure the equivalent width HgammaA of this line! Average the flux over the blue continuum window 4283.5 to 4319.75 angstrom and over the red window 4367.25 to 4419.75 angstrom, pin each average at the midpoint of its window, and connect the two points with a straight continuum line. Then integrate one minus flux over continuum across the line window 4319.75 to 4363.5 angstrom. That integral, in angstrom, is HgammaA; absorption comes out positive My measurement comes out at 3.6 angstrom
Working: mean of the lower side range 50.8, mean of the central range 48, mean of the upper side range 54.2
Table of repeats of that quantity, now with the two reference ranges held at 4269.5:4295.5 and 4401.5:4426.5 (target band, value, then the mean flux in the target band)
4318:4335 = 1.8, 45.8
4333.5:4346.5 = 0.6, 49.3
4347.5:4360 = 1.0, 47.9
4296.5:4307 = -0.7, 54.3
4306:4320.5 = 0.3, 49.9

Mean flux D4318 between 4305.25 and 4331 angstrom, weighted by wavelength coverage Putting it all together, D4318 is 48.7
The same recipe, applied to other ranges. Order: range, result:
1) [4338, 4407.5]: 53.4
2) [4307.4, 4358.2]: 47.9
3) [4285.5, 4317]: 50.7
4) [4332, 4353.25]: 47.2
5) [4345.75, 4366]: 49.8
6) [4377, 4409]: 55.7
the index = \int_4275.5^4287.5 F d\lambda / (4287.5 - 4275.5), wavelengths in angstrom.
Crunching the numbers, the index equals 51.9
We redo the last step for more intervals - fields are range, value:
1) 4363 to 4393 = 53.6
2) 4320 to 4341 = 45.7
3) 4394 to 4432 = 54.9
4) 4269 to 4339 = 49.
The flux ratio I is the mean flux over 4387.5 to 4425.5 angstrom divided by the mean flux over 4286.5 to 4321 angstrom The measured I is 1.09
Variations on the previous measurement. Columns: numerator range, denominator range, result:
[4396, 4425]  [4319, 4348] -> 1.15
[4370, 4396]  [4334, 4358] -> 1.12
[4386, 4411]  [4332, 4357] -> 1.20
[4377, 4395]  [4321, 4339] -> 1.25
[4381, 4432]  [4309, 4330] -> 1.13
